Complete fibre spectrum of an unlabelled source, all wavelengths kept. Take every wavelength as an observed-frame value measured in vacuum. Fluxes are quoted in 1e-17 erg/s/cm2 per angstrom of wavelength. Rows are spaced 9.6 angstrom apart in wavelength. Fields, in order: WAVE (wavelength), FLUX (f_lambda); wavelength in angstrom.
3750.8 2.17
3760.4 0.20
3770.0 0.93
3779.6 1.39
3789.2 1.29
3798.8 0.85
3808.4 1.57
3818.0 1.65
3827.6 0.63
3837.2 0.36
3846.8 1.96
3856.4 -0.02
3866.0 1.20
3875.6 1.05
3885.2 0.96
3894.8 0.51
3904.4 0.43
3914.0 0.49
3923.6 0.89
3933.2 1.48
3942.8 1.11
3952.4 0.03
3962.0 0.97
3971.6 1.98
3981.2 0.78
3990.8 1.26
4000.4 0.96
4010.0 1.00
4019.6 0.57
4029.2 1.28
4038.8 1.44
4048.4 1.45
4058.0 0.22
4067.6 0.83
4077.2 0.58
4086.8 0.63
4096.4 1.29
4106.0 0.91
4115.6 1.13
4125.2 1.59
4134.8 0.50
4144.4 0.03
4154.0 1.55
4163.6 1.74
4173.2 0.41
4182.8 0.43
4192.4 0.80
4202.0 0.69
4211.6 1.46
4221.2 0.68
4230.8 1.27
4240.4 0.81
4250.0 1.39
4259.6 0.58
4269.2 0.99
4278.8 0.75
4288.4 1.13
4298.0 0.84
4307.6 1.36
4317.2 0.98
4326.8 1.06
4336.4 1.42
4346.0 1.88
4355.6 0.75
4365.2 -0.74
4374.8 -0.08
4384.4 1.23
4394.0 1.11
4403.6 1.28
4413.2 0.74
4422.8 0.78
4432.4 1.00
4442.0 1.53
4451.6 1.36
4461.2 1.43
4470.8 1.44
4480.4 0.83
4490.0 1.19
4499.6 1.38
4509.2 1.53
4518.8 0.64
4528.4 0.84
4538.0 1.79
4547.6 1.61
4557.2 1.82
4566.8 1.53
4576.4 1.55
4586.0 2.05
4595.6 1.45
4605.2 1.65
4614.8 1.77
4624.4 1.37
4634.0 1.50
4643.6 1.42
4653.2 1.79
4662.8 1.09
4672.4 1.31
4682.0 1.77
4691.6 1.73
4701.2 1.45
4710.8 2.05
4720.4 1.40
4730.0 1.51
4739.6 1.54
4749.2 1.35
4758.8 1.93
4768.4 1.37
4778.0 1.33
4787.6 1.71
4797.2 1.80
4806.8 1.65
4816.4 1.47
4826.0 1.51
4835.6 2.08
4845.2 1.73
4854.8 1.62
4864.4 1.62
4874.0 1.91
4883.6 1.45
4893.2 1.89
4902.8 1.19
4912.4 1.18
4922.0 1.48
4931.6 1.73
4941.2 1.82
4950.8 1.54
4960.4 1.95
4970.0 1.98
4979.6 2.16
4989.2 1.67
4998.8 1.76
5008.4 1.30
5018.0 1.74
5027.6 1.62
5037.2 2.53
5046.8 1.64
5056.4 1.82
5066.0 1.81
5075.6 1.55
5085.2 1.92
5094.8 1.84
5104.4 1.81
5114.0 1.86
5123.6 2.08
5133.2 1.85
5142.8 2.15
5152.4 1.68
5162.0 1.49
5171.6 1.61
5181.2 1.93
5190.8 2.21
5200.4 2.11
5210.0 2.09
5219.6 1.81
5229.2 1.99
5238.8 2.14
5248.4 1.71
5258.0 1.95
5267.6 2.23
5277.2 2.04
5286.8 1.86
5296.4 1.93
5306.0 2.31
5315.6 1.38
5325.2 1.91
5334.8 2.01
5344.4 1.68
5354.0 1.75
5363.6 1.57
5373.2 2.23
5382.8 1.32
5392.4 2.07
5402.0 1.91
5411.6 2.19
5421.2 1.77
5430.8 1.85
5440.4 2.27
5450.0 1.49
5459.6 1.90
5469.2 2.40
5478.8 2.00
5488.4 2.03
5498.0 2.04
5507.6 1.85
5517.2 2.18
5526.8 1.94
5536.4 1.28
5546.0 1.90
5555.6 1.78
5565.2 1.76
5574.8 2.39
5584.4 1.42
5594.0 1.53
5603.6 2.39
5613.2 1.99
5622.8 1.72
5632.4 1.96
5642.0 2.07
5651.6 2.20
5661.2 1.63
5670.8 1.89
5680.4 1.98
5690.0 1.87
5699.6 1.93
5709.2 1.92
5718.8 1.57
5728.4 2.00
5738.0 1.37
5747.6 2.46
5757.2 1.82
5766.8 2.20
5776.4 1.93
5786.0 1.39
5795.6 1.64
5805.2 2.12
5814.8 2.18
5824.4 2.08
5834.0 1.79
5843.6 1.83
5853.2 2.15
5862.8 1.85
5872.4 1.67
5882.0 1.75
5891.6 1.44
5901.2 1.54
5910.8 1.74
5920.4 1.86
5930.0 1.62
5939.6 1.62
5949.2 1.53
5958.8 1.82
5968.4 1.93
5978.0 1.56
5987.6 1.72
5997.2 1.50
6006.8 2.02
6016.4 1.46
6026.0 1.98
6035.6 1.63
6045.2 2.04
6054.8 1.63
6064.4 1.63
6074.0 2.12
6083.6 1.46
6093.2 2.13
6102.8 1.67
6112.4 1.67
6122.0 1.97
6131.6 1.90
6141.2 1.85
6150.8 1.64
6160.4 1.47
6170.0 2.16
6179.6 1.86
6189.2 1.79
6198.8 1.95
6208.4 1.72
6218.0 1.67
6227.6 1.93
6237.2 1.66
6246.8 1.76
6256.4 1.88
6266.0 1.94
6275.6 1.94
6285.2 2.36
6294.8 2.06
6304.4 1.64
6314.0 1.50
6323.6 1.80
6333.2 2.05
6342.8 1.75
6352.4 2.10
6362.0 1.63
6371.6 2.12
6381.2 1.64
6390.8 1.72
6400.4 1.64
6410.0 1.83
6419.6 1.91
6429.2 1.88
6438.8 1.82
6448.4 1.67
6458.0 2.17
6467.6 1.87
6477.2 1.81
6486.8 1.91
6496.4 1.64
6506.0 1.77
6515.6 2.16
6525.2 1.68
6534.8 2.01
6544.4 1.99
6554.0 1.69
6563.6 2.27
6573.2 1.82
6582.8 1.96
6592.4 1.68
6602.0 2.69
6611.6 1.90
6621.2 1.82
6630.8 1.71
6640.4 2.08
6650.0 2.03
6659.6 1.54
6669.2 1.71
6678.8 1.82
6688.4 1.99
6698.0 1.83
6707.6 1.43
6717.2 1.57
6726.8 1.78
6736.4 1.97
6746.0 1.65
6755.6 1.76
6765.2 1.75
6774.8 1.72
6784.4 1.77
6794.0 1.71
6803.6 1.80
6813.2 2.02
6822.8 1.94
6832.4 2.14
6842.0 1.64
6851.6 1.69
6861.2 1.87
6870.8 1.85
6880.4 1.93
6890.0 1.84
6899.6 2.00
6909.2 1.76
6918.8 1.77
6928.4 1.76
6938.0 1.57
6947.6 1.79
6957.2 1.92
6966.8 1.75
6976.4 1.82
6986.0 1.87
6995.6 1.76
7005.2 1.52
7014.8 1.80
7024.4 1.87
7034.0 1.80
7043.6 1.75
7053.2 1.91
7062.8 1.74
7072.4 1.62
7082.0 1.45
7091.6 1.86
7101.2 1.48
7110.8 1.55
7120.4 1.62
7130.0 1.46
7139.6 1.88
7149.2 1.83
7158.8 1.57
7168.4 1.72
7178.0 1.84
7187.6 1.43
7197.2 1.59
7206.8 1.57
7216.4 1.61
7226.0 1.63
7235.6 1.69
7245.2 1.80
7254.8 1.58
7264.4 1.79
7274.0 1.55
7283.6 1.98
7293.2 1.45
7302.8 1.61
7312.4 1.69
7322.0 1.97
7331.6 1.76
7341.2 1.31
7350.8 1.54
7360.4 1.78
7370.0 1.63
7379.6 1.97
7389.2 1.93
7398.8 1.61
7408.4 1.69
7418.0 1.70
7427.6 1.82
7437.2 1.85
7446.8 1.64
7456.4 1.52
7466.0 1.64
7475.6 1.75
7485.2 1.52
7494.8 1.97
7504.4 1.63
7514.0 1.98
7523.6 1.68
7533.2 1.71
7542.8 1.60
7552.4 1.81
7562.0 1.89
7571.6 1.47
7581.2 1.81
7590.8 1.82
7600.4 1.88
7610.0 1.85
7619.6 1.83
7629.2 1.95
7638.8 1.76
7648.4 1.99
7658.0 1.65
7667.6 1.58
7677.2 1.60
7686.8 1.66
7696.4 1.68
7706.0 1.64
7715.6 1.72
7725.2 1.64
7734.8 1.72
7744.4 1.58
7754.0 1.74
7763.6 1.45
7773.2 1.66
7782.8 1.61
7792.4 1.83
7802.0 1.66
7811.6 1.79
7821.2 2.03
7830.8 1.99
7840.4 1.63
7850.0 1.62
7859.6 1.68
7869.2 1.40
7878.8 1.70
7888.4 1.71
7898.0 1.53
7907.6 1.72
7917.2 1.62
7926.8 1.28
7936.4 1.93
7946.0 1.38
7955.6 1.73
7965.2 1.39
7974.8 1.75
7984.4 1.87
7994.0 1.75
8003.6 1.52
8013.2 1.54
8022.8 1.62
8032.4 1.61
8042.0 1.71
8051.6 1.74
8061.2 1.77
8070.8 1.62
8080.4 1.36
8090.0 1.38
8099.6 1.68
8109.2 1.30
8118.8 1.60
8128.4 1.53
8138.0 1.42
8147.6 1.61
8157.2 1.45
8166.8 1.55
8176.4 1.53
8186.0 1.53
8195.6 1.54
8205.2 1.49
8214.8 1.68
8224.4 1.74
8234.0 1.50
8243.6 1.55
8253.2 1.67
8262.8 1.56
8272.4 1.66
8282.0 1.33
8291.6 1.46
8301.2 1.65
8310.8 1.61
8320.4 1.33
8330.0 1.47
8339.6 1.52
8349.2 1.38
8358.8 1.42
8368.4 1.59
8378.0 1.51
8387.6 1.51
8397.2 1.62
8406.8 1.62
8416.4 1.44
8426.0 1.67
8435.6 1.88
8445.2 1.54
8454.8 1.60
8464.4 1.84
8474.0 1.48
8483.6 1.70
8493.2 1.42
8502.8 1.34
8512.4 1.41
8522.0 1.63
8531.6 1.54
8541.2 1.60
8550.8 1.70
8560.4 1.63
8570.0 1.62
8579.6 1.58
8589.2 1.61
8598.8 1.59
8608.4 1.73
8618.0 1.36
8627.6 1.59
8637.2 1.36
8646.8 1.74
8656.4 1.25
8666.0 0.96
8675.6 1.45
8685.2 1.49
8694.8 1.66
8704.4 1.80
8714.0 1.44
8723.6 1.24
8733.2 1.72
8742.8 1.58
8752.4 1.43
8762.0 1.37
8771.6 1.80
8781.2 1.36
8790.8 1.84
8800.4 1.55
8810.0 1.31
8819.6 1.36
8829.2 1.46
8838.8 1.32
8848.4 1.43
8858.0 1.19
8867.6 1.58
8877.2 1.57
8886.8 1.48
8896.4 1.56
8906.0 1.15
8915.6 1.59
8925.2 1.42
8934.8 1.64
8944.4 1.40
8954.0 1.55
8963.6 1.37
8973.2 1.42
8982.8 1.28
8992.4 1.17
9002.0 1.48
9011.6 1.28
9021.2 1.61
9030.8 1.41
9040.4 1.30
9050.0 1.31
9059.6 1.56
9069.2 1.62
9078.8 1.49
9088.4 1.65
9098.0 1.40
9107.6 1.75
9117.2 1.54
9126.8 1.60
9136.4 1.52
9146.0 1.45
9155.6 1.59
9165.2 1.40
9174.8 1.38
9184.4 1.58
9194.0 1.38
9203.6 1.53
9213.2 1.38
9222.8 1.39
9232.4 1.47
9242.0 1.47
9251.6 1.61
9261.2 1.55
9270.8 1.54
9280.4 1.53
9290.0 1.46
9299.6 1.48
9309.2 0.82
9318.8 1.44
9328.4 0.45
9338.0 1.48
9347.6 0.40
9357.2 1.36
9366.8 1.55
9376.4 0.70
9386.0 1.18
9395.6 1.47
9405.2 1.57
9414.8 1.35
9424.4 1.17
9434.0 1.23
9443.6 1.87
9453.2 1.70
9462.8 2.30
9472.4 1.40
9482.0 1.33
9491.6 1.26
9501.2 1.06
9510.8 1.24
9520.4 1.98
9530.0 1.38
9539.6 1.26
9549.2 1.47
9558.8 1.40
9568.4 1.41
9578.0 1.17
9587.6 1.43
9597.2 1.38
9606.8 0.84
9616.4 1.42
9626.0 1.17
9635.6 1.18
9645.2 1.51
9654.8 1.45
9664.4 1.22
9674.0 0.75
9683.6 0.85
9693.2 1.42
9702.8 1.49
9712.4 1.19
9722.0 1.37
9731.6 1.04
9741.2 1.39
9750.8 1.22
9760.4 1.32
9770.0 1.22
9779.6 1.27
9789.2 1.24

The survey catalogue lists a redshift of 0.138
